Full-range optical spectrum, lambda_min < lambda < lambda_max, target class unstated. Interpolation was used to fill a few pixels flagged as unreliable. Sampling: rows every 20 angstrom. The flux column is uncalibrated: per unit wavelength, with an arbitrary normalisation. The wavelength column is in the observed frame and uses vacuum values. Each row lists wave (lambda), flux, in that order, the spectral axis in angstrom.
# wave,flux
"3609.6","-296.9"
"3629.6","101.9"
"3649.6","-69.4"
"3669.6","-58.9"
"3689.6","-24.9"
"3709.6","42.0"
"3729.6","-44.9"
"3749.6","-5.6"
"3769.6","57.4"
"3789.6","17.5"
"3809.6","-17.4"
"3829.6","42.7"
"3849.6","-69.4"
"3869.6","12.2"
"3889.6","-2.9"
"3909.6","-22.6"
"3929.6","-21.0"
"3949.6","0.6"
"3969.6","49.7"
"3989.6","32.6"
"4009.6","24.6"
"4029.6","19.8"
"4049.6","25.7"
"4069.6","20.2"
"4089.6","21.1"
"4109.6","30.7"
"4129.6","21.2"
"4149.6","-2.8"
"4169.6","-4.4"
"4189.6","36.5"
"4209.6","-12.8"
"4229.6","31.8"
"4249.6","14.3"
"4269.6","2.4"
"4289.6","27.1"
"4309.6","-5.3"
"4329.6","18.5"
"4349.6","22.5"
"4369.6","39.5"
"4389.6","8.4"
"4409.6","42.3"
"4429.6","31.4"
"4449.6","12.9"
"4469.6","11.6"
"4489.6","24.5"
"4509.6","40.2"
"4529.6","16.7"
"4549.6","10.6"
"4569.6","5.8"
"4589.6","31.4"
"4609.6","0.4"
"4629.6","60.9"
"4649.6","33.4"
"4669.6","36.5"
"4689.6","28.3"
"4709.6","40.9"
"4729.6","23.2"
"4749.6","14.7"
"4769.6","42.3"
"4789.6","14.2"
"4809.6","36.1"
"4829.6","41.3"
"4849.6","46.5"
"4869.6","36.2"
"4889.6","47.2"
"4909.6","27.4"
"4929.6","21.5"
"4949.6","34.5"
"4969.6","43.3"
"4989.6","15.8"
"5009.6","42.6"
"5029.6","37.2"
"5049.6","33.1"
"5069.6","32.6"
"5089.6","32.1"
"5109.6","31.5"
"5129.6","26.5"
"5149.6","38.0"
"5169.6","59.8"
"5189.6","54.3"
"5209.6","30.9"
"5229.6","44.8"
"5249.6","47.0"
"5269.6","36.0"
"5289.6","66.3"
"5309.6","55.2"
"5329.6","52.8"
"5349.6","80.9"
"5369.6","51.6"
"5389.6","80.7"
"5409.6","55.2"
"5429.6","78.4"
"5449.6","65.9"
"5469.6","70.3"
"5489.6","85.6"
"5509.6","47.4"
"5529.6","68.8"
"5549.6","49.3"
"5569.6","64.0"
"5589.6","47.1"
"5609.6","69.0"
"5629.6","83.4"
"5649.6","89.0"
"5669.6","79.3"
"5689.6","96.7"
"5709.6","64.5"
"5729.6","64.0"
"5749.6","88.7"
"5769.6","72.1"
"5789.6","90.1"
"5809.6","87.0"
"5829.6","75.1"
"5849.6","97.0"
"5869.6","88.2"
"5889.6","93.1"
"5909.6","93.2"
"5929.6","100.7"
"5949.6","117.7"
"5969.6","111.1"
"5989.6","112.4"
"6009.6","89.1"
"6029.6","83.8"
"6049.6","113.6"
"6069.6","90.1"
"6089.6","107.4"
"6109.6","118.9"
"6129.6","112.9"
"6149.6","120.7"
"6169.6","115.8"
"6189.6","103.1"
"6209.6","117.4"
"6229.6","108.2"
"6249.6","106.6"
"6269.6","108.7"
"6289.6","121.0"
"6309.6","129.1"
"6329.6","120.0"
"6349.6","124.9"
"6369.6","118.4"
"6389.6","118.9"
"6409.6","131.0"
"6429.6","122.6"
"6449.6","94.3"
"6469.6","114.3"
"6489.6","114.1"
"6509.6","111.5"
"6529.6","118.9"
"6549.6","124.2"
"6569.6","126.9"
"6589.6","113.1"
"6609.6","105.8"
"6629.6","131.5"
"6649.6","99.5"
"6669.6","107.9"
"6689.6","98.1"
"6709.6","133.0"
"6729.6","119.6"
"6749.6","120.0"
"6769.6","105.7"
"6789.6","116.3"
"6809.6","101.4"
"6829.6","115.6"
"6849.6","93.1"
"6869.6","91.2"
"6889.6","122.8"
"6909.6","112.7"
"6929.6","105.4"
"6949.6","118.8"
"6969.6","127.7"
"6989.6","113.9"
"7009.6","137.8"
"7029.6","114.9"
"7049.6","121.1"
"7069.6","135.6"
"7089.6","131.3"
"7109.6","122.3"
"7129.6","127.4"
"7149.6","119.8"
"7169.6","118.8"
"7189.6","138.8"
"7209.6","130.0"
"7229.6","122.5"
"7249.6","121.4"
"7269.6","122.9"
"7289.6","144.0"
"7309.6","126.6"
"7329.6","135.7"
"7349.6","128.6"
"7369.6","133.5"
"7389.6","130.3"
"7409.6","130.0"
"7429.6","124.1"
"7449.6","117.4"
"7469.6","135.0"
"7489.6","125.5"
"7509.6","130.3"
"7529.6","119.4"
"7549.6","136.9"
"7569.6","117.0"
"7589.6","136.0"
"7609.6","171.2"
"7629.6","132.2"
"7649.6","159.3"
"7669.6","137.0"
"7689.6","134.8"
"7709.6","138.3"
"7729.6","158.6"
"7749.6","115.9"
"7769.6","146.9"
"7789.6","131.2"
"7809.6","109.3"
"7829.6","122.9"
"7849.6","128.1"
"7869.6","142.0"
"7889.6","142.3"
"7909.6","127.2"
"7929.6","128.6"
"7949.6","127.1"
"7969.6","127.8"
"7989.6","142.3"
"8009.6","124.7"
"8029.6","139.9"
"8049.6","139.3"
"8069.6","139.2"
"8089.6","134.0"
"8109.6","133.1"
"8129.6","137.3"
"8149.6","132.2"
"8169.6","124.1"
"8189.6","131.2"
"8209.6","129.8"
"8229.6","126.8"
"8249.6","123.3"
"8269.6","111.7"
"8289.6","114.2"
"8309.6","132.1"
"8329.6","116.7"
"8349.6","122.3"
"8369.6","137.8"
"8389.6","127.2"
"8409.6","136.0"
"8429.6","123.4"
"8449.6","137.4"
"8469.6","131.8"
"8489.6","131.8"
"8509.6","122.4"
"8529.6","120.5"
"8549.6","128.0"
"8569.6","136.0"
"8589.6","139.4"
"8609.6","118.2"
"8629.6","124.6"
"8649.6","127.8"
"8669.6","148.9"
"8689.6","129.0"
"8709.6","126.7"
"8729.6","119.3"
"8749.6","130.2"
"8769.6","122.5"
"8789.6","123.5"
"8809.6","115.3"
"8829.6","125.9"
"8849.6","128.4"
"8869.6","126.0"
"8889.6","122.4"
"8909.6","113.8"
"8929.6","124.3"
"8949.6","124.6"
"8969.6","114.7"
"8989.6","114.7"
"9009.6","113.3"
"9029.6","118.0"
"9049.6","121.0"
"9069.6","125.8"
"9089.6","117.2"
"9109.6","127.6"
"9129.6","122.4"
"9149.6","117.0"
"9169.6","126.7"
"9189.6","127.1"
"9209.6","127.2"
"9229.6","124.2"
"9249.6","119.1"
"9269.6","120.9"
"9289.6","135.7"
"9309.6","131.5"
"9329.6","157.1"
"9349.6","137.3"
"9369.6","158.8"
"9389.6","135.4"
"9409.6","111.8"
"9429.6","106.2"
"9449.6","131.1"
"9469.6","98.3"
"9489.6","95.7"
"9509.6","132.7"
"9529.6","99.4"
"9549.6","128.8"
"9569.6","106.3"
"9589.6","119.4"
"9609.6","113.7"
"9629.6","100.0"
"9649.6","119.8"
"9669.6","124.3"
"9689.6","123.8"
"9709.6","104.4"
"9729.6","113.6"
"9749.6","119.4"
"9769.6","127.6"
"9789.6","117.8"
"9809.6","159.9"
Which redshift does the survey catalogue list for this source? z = 0.326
